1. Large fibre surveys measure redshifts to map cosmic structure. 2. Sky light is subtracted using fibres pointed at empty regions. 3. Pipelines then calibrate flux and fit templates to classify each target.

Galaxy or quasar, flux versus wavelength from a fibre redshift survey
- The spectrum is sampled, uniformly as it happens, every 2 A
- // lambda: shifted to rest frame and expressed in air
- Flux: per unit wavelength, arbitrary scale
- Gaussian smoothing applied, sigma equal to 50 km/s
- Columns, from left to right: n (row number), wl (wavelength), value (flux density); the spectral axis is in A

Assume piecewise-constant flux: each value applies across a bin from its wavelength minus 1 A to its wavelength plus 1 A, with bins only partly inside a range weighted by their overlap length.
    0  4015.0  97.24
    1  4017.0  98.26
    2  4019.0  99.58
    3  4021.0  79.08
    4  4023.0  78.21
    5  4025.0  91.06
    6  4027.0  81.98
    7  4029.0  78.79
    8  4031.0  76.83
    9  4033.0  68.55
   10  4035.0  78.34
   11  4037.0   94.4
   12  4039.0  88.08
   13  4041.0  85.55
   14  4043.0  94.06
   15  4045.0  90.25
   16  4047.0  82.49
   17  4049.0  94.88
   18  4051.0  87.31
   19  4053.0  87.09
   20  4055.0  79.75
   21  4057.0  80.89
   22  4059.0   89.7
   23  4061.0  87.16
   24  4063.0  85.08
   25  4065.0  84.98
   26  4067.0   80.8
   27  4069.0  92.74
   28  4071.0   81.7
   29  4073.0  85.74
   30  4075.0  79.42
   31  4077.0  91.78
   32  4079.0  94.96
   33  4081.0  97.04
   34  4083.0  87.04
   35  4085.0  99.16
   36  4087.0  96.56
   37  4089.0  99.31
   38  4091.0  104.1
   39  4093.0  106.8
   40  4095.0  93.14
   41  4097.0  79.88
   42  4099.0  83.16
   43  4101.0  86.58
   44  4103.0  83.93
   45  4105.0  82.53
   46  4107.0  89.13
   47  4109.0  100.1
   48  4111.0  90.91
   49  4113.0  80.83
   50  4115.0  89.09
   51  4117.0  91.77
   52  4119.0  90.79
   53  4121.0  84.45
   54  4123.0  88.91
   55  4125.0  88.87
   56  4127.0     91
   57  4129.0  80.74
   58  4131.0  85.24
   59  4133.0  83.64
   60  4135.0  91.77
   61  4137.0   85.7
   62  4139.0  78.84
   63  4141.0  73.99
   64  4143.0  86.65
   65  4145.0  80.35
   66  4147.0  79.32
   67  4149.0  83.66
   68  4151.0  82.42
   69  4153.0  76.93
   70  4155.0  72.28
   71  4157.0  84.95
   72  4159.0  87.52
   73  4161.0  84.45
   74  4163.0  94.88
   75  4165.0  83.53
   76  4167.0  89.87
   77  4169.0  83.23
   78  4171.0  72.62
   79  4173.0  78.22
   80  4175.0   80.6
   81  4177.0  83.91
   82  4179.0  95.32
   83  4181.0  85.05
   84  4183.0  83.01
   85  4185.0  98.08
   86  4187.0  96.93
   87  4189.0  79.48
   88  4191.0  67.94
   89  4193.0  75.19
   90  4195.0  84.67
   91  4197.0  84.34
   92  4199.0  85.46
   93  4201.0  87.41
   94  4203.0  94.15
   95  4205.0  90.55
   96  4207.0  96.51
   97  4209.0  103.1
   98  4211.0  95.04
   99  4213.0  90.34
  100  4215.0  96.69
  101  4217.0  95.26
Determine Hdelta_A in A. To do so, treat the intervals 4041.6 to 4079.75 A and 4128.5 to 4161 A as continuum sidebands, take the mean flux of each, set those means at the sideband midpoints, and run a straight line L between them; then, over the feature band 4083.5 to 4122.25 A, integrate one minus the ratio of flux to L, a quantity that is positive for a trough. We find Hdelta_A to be -3.0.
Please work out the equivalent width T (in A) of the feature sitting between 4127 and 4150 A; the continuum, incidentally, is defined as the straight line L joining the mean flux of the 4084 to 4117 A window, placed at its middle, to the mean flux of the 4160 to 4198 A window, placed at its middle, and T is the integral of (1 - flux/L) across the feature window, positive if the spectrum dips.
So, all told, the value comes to 1.3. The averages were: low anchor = 91.6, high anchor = 84.3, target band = 83.1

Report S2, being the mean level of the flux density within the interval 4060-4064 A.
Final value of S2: 86.1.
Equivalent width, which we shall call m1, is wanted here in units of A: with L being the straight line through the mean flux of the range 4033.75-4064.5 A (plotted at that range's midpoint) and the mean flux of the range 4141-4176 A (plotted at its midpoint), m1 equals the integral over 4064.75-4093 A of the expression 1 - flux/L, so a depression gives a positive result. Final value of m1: -2.1 A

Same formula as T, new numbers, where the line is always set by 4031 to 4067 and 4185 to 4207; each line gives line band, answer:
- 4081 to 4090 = -1.07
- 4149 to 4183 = 0.88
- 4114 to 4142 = -0.15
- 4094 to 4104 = 0.02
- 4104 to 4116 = -0.45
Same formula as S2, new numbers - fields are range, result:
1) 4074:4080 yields 88.7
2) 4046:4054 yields 87.9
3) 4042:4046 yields 92.2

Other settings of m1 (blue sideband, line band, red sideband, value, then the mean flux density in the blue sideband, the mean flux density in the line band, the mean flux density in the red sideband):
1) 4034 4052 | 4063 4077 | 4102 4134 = 0.5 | 88.4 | 84.8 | 87.6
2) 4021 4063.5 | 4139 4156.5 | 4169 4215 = 1.3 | 84.6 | 79.6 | 86.9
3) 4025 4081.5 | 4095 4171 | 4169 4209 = 0.5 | 85.7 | 85.1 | 85.6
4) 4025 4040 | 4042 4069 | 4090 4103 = -0.5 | 81.7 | 86.7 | 91.6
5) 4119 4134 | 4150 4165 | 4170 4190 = 0.4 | 86.4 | 83.4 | 85.3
